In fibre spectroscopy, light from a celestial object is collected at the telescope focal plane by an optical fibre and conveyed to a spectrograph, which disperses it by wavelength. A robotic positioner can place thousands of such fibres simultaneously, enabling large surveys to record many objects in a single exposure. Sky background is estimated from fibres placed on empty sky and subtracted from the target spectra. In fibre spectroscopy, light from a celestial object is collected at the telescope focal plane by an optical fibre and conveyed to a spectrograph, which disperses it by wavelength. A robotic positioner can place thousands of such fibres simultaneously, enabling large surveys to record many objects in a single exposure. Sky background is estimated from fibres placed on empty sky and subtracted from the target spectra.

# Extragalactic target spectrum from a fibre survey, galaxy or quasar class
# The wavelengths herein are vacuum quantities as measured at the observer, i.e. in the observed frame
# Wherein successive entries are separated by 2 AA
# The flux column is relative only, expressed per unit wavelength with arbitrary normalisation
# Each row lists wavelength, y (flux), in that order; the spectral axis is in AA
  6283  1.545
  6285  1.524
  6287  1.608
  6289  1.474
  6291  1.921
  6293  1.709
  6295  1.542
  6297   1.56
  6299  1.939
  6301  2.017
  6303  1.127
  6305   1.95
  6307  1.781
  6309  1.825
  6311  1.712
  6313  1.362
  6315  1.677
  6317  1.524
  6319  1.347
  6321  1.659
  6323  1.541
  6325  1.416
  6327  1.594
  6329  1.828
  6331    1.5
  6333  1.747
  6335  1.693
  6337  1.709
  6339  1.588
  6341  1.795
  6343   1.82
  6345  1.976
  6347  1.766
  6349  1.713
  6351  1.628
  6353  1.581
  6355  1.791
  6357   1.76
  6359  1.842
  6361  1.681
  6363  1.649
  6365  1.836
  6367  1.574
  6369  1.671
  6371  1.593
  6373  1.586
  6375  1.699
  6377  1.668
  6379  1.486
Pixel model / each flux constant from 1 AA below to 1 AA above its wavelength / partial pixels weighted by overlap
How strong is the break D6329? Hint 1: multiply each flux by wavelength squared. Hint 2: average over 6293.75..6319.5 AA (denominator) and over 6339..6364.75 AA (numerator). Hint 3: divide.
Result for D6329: 1.07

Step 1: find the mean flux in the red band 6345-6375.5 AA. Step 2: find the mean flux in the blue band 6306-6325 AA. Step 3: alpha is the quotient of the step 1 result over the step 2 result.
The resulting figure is 1.07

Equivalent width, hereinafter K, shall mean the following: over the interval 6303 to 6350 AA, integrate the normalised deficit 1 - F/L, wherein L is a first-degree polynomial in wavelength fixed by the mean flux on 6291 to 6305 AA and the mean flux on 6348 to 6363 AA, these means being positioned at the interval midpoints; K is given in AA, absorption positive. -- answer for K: 1.0 AA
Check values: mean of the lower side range 1.69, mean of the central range 1.66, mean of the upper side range 1.71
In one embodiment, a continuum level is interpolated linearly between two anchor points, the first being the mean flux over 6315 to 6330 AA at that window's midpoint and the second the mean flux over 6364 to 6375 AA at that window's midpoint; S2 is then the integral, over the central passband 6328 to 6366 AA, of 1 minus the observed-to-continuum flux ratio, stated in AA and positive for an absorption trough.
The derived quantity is -2.8 AA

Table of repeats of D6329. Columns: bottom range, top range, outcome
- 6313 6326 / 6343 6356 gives 1.17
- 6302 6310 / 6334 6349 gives 1.07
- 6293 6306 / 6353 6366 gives 1.05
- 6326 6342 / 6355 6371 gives 1.03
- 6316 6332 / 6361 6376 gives 1.09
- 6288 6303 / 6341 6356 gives 1.05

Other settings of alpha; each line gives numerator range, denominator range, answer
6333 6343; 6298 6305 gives 0.99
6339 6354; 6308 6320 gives 1.11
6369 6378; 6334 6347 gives 0.93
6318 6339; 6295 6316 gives 0.95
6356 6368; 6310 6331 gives 1.10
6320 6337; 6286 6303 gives 0.97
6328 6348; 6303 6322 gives 1.07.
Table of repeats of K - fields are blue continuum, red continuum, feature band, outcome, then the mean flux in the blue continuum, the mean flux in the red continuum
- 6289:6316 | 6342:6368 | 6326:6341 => 0.4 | 1.69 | 1.74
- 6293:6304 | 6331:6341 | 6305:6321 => 0.3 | 1.64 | 1.68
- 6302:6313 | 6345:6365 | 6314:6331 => 1.1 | 1.65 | 1.73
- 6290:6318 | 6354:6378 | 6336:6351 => -0.6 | 1.69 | 1.7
